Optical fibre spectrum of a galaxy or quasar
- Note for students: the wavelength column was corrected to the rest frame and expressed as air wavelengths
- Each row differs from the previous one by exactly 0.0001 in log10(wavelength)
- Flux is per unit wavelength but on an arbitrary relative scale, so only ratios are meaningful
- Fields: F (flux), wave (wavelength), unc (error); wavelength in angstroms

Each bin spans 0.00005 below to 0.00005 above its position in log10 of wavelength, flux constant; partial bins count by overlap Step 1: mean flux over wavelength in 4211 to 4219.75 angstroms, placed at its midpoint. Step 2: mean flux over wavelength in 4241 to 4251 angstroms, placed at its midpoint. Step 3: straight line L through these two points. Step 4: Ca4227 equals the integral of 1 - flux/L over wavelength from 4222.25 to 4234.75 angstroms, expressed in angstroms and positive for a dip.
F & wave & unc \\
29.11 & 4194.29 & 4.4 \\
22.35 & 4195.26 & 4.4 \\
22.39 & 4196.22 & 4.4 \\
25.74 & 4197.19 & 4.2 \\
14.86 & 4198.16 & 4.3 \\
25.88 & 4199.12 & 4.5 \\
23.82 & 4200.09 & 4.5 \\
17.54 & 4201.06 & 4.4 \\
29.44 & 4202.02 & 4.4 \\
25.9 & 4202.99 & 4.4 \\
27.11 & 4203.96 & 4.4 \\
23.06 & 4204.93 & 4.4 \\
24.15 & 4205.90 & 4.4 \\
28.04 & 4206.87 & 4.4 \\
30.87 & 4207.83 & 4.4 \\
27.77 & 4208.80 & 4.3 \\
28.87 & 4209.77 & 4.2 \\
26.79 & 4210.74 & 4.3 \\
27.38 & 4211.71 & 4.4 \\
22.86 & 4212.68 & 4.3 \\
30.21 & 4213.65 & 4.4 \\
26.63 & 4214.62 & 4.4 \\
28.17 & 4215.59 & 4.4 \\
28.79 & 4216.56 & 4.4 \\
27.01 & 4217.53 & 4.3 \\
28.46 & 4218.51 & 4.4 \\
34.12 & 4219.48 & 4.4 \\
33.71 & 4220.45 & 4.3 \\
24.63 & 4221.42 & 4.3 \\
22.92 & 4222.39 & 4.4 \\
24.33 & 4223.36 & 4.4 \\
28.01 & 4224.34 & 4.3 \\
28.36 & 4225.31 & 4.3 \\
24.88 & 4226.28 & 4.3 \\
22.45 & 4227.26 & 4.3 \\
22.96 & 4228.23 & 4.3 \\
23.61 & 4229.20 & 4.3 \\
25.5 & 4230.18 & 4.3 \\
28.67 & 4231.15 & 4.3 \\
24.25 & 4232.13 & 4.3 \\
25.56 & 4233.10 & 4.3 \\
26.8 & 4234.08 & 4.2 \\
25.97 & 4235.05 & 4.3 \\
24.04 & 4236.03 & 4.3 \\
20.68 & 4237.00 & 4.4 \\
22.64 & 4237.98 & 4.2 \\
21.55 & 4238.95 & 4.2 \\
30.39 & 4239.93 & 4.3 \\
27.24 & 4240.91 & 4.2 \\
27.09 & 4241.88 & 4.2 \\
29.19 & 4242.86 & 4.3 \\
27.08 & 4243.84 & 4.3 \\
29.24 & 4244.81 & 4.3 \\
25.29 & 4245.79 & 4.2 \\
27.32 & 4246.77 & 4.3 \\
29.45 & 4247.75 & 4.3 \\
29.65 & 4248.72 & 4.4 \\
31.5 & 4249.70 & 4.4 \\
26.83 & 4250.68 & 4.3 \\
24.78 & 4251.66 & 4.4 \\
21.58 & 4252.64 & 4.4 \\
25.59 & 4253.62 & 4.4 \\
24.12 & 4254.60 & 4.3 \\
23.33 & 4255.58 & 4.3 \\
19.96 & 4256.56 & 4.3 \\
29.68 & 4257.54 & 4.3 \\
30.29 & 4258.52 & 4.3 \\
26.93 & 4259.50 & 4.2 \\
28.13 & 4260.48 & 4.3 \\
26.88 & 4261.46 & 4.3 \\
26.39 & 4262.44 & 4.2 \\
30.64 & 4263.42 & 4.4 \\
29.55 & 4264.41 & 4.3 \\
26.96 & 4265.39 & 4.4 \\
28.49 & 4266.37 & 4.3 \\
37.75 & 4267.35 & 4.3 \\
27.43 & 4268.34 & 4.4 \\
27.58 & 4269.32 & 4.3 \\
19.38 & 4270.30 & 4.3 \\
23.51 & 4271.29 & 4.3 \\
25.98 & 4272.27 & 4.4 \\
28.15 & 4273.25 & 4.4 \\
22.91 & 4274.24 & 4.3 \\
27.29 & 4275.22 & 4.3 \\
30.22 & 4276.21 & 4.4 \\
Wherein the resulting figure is 1.2 angstroms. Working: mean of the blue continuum 28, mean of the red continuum 28.3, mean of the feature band 25.3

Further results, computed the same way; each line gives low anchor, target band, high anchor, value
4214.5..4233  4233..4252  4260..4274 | 0.3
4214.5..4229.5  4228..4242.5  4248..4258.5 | 0.7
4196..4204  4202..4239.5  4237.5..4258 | -2.5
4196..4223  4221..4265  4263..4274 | 1.5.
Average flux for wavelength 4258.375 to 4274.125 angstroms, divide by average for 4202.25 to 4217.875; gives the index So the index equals 1.0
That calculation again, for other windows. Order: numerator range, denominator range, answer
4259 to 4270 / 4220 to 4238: 1.13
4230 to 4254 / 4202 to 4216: 0.97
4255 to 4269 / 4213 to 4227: 1.01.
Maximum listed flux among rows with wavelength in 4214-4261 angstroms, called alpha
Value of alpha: 34.12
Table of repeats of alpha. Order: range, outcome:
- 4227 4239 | 28.67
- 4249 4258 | 31.5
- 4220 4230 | 33.71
